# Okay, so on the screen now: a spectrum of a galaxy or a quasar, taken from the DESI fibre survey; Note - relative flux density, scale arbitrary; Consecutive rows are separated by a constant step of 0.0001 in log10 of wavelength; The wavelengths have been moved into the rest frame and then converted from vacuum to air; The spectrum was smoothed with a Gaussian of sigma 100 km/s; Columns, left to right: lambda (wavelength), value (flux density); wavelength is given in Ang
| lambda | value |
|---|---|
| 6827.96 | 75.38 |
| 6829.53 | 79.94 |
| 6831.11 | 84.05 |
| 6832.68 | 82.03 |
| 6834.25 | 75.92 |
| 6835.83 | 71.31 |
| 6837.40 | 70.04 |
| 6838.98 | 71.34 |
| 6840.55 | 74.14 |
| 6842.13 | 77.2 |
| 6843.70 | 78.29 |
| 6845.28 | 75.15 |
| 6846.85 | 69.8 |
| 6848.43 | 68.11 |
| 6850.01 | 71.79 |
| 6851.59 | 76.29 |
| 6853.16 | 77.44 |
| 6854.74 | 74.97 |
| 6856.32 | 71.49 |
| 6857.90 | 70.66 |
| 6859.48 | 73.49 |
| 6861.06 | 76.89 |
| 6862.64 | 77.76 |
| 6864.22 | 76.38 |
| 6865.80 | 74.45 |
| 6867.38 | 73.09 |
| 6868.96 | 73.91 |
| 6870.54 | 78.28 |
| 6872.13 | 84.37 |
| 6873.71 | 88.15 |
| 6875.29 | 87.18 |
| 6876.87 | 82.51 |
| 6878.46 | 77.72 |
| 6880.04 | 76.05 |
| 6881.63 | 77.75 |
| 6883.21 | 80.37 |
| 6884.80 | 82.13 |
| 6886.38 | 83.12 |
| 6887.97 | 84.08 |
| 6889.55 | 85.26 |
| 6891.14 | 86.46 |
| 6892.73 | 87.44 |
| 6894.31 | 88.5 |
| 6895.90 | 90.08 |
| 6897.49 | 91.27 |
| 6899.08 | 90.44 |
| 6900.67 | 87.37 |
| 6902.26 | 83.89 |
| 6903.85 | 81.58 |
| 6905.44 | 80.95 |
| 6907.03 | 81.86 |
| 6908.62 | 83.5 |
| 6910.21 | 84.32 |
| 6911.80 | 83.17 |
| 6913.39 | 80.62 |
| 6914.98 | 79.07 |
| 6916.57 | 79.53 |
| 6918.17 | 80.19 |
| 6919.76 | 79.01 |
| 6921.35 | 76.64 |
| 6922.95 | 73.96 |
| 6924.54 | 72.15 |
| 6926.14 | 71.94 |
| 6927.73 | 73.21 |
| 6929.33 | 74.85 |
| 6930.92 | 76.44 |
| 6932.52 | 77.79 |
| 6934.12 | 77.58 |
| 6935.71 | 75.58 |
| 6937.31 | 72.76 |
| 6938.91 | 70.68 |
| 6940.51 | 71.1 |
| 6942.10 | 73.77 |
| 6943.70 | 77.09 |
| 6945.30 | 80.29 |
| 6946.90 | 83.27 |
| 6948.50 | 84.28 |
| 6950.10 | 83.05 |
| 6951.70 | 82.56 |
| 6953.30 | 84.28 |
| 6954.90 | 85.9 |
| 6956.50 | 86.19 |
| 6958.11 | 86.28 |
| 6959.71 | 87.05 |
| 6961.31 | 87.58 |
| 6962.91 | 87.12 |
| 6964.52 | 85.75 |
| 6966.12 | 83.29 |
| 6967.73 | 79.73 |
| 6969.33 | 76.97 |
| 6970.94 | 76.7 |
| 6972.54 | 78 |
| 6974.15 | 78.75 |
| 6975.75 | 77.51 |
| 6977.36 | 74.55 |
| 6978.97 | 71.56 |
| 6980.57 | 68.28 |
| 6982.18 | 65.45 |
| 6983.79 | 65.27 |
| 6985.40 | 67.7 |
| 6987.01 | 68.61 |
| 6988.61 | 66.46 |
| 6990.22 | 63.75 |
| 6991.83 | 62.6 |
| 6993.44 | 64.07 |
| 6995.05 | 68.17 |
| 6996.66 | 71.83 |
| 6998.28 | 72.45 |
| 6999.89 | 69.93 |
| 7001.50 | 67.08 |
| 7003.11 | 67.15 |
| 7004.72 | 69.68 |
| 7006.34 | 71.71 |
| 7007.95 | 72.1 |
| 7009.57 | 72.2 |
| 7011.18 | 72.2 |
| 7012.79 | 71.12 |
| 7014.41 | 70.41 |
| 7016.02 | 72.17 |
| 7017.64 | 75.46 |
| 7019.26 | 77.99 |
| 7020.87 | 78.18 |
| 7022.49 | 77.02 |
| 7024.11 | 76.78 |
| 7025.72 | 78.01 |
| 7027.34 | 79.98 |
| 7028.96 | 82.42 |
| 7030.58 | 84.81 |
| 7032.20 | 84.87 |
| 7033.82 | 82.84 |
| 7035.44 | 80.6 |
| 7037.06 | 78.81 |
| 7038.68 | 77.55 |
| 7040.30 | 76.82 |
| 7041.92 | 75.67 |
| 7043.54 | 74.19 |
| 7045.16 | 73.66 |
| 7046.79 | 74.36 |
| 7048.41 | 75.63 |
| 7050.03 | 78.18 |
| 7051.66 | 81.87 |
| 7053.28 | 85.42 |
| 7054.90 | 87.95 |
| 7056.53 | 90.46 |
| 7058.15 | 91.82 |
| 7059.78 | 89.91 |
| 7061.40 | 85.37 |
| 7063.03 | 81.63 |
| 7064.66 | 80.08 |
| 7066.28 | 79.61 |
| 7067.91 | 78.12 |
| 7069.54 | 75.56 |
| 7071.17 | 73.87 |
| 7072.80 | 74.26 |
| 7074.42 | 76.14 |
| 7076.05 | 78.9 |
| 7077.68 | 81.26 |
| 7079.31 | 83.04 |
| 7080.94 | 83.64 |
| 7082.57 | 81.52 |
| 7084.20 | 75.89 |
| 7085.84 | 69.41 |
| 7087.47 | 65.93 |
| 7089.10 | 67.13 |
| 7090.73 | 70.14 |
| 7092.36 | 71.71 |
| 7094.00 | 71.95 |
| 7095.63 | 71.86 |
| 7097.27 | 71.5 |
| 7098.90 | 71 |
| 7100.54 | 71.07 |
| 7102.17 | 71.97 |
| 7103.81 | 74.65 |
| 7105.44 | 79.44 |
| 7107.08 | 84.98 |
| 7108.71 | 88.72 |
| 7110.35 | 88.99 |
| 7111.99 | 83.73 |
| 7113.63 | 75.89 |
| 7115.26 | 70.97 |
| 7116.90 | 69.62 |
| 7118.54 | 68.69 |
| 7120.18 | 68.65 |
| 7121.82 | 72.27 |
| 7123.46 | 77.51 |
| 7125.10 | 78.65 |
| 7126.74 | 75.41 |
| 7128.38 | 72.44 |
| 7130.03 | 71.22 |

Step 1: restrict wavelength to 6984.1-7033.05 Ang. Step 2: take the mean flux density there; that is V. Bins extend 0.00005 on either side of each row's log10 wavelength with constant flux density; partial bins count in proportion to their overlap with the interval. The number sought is 72.5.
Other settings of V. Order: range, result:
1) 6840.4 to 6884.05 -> 76.6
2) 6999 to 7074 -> 77.7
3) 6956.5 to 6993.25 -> 75.4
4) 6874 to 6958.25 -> 80.9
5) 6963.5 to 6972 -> 80.5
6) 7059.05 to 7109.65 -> 76.8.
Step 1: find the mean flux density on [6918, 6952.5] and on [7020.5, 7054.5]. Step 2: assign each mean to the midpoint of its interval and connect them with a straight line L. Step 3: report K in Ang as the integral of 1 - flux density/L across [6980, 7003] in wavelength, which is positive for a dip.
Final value 3.17 Ang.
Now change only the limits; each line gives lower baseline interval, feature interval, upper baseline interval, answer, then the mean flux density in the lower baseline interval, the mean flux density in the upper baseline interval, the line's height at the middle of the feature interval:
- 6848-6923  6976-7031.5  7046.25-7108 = 5.0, 80.4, 77.9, 78.8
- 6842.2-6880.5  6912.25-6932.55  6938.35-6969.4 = 0.9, 76.5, 82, 80.1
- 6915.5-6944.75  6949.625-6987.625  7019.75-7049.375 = -1.1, 75.3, 78.5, 76.5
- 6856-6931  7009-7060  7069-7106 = -2.0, 80.4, 74.4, 76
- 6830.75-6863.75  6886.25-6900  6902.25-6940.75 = -2.0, 74.6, 77.7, 76.5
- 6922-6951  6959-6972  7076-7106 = -1.2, 76.1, 74.1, 75.7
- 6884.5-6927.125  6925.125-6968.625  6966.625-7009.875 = -2.0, 82.5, 70.7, 76.6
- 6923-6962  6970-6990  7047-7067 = 2.3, 78.9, 83.8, 80.5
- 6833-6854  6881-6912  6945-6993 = -3.9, 73.8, 77.5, 75.4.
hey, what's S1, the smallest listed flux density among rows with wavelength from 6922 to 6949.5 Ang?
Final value 70.68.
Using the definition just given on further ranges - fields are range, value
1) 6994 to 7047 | 67.08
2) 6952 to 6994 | 62.6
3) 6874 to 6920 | 76.05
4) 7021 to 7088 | 65.93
